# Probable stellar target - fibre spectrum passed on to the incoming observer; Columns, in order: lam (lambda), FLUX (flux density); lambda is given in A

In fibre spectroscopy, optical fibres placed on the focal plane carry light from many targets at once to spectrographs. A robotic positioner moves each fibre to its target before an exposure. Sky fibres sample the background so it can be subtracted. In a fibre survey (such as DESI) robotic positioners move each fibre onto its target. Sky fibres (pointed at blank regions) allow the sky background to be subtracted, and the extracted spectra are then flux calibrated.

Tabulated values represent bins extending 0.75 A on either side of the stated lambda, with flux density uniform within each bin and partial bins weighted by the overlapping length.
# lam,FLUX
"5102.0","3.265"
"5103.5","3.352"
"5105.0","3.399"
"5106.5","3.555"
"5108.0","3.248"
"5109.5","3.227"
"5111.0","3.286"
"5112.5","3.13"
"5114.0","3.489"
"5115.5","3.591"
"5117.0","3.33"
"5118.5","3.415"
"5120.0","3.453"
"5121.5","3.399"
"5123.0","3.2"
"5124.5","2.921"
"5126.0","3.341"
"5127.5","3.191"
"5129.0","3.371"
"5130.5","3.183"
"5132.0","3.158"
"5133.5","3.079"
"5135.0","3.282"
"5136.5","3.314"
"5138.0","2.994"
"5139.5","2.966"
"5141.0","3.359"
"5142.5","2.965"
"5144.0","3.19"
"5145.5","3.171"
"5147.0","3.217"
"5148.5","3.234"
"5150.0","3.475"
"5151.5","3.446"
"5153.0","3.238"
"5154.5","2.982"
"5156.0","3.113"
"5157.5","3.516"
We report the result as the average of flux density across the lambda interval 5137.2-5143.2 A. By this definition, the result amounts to 3.07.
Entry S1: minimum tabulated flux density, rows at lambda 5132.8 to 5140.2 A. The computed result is 2.966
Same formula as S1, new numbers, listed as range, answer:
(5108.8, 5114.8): 3.13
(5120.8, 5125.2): 2.921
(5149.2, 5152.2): 3.446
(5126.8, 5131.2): 3.183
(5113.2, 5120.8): 3.33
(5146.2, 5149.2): 3.217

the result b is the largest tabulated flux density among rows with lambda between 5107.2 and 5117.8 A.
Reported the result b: 3.591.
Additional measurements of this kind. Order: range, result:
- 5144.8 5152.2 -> 3.475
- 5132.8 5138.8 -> 3.314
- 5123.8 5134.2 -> 3.371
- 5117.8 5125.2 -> 3.453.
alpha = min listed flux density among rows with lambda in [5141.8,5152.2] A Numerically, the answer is 2.965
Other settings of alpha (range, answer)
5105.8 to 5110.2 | 3.227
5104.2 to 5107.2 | 3.399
